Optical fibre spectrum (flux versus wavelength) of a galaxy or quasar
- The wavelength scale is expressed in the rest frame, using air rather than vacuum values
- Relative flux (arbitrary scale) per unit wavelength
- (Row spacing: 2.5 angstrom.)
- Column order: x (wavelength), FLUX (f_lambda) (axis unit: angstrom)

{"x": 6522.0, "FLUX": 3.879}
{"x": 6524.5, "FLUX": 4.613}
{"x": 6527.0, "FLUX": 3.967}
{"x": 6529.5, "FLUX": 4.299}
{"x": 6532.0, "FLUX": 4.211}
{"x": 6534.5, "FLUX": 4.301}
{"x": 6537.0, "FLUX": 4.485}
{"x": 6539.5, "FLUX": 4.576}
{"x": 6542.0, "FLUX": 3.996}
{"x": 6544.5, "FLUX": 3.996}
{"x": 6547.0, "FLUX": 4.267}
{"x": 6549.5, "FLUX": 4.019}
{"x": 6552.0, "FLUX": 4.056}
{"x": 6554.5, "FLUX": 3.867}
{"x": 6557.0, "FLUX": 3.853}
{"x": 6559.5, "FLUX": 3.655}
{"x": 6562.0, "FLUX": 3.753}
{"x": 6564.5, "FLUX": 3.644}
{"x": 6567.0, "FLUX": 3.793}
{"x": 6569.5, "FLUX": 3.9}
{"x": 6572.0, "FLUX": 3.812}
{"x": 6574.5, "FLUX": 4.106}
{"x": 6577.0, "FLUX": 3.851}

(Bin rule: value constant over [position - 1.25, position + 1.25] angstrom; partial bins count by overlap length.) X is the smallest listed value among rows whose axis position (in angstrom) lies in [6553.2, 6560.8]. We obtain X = 3.655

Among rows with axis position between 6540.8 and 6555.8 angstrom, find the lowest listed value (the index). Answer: 3.867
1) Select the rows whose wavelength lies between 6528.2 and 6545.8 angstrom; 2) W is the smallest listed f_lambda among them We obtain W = 3.996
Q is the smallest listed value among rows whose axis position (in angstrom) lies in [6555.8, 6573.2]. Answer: 3.644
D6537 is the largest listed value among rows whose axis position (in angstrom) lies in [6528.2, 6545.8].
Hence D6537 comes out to 4.576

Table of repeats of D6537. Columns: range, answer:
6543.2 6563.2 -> 4.267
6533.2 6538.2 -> 4.485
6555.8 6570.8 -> 3.9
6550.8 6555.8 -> 4.056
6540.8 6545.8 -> 3.996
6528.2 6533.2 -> 4.299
